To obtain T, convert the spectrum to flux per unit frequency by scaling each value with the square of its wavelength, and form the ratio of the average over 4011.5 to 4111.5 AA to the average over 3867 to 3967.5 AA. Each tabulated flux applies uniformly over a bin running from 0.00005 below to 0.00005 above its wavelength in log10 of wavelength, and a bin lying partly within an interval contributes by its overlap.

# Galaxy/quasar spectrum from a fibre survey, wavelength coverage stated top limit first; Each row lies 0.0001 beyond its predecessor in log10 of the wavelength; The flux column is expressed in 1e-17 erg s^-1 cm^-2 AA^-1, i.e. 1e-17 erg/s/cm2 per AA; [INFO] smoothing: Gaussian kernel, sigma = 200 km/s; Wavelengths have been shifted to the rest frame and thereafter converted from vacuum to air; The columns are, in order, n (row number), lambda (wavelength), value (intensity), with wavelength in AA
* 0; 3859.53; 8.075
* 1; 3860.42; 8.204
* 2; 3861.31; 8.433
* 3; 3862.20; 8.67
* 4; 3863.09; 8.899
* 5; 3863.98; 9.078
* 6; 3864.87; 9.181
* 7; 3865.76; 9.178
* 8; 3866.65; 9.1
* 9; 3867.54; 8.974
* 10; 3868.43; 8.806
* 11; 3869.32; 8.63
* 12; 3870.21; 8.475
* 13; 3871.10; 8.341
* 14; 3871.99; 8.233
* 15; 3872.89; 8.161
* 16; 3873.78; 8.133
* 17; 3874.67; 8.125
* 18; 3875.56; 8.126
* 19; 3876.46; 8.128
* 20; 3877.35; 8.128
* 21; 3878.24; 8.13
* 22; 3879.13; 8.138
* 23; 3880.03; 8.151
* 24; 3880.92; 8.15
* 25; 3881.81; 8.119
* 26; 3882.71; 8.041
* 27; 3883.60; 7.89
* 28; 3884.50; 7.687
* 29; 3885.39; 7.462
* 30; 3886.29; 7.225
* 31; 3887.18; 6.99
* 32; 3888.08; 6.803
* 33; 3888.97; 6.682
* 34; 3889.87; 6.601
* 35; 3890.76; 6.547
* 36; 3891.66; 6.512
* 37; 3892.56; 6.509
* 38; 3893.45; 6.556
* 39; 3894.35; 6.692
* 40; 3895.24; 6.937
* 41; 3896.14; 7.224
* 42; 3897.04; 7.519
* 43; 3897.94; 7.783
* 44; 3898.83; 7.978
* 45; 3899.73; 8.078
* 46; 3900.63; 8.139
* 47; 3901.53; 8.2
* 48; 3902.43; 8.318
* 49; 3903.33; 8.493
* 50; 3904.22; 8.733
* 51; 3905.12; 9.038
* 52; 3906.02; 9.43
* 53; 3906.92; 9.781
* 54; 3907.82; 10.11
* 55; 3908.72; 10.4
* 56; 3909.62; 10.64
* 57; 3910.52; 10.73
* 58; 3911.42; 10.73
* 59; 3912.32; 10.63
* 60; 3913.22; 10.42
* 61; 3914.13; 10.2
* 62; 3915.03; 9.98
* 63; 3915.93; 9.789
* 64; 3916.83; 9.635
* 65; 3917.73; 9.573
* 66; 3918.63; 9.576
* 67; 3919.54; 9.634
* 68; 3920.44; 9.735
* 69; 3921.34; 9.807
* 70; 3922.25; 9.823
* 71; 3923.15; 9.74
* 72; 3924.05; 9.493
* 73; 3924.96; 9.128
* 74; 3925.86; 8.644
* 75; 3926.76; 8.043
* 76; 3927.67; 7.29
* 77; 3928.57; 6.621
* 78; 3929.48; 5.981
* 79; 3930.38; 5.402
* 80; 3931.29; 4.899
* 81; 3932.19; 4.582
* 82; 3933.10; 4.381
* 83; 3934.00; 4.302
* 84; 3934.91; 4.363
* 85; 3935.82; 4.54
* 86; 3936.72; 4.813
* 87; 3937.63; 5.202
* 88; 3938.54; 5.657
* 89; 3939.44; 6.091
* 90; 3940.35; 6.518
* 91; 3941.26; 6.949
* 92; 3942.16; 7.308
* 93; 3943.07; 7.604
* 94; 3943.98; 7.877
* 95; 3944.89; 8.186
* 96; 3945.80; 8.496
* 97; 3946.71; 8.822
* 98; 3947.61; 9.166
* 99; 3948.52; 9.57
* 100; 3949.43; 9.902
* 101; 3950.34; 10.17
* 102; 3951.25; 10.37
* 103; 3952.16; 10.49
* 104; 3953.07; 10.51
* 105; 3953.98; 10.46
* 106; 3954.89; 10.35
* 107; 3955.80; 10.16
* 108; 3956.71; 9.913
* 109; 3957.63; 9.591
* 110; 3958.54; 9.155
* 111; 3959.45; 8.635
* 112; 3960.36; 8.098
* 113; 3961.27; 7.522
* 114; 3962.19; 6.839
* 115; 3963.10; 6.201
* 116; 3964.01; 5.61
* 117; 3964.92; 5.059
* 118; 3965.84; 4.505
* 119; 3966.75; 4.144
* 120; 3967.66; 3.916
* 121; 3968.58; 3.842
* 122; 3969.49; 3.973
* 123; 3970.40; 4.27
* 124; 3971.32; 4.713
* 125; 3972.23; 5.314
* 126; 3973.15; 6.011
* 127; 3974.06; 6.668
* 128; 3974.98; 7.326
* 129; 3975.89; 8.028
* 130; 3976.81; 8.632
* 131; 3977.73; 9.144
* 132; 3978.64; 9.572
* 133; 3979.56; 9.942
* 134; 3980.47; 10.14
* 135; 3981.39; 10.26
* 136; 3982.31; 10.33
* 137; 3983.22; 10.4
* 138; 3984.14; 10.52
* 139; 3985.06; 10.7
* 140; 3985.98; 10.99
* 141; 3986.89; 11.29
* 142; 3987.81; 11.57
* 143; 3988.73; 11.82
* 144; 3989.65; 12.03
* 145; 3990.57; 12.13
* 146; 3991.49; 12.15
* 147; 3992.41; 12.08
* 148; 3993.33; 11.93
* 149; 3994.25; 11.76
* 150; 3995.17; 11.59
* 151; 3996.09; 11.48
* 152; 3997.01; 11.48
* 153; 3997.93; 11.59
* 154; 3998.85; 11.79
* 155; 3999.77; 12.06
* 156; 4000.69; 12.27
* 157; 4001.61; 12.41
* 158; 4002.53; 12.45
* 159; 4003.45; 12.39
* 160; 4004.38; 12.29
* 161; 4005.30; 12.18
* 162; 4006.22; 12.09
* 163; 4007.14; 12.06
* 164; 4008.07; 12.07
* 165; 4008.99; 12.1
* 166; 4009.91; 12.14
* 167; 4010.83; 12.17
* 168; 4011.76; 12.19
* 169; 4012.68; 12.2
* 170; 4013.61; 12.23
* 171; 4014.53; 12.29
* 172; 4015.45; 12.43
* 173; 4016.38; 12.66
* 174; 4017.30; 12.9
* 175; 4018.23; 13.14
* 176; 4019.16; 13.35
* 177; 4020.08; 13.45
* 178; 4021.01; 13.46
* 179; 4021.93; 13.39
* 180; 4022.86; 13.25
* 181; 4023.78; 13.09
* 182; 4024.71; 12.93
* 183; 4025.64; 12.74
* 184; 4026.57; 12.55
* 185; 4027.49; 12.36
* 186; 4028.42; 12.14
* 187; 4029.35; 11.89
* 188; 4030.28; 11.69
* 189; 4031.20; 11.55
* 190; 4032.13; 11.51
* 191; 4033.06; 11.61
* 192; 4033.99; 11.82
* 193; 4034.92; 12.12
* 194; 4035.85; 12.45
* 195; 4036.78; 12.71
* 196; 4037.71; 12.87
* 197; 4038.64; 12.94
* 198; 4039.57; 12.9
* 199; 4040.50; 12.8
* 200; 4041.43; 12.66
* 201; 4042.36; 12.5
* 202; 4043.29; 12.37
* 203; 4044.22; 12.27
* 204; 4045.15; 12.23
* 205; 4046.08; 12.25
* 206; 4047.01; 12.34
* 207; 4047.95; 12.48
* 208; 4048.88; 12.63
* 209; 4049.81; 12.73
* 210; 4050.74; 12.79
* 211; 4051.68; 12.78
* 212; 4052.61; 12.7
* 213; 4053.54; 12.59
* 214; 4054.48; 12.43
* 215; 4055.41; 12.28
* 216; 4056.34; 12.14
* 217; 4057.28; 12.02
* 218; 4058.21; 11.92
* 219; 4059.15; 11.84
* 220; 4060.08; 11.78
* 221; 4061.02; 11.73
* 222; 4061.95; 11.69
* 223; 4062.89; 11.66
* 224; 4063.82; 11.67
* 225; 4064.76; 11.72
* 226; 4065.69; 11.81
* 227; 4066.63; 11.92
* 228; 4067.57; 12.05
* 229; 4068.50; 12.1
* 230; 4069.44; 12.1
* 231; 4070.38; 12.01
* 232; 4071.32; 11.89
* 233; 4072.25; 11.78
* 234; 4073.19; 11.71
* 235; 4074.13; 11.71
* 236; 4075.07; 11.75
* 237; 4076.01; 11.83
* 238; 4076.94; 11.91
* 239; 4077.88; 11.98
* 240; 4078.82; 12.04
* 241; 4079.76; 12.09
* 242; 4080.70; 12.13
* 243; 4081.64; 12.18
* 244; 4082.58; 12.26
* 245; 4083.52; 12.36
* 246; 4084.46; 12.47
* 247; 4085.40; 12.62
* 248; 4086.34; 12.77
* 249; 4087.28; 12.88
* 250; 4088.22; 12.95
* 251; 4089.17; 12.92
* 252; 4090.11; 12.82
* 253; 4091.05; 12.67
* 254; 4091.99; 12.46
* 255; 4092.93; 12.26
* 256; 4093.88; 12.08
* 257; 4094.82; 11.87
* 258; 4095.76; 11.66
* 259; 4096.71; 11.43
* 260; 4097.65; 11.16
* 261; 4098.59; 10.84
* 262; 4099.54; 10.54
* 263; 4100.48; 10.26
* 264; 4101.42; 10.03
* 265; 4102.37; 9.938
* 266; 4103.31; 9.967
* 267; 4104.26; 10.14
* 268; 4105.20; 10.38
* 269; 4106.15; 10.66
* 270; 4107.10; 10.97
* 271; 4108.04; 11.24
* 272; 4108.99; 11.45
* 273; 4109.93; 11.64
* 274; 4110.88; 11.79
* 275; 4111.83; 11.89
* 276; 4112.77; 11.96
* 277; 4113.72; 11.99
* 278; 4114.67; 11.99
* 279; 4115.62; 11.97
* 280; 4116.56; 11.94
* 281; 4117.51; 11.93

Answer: 1.62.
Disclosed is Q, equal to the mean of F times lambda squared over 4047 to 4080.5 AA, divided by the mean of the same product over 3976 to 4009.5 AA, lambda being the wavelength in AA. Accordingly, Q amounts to 1.10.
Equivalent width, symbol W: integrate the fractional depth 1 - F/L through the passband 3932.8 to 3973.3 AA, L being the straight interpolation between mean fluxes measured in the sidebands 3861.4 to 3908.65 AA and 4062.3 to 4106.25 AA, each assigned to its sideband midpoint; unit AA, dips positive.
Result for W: 9.6 AA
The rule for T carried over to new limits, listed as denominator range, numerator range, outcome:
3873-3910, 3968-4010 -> 1.35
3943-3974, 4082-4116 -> 1.64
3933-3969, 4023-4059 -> 1.75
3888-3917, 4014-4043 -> 1.57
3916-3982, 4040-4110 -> 1.67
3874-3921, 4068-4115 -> 1.53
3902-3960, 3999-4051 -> 1.53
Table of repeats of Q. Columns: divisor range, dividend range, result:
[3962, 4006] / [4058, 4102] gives 1.33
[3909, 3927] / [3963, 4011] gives 1.03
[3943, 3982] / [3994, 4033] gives 1.60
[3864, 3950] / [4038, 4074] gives 1.64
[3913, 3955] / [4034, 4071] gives 1.62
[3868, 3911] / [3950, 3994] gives 1.12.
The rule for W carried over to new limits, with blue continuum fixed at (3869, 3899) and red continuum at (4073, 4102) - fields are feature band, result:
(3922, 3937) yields 3.5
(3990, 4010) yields -3.8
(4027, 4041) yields -1.8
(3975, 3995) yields -1.8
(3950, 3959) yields -1.0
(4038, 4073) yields -3.0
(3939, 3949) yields 1.1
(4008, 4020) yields -2.4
